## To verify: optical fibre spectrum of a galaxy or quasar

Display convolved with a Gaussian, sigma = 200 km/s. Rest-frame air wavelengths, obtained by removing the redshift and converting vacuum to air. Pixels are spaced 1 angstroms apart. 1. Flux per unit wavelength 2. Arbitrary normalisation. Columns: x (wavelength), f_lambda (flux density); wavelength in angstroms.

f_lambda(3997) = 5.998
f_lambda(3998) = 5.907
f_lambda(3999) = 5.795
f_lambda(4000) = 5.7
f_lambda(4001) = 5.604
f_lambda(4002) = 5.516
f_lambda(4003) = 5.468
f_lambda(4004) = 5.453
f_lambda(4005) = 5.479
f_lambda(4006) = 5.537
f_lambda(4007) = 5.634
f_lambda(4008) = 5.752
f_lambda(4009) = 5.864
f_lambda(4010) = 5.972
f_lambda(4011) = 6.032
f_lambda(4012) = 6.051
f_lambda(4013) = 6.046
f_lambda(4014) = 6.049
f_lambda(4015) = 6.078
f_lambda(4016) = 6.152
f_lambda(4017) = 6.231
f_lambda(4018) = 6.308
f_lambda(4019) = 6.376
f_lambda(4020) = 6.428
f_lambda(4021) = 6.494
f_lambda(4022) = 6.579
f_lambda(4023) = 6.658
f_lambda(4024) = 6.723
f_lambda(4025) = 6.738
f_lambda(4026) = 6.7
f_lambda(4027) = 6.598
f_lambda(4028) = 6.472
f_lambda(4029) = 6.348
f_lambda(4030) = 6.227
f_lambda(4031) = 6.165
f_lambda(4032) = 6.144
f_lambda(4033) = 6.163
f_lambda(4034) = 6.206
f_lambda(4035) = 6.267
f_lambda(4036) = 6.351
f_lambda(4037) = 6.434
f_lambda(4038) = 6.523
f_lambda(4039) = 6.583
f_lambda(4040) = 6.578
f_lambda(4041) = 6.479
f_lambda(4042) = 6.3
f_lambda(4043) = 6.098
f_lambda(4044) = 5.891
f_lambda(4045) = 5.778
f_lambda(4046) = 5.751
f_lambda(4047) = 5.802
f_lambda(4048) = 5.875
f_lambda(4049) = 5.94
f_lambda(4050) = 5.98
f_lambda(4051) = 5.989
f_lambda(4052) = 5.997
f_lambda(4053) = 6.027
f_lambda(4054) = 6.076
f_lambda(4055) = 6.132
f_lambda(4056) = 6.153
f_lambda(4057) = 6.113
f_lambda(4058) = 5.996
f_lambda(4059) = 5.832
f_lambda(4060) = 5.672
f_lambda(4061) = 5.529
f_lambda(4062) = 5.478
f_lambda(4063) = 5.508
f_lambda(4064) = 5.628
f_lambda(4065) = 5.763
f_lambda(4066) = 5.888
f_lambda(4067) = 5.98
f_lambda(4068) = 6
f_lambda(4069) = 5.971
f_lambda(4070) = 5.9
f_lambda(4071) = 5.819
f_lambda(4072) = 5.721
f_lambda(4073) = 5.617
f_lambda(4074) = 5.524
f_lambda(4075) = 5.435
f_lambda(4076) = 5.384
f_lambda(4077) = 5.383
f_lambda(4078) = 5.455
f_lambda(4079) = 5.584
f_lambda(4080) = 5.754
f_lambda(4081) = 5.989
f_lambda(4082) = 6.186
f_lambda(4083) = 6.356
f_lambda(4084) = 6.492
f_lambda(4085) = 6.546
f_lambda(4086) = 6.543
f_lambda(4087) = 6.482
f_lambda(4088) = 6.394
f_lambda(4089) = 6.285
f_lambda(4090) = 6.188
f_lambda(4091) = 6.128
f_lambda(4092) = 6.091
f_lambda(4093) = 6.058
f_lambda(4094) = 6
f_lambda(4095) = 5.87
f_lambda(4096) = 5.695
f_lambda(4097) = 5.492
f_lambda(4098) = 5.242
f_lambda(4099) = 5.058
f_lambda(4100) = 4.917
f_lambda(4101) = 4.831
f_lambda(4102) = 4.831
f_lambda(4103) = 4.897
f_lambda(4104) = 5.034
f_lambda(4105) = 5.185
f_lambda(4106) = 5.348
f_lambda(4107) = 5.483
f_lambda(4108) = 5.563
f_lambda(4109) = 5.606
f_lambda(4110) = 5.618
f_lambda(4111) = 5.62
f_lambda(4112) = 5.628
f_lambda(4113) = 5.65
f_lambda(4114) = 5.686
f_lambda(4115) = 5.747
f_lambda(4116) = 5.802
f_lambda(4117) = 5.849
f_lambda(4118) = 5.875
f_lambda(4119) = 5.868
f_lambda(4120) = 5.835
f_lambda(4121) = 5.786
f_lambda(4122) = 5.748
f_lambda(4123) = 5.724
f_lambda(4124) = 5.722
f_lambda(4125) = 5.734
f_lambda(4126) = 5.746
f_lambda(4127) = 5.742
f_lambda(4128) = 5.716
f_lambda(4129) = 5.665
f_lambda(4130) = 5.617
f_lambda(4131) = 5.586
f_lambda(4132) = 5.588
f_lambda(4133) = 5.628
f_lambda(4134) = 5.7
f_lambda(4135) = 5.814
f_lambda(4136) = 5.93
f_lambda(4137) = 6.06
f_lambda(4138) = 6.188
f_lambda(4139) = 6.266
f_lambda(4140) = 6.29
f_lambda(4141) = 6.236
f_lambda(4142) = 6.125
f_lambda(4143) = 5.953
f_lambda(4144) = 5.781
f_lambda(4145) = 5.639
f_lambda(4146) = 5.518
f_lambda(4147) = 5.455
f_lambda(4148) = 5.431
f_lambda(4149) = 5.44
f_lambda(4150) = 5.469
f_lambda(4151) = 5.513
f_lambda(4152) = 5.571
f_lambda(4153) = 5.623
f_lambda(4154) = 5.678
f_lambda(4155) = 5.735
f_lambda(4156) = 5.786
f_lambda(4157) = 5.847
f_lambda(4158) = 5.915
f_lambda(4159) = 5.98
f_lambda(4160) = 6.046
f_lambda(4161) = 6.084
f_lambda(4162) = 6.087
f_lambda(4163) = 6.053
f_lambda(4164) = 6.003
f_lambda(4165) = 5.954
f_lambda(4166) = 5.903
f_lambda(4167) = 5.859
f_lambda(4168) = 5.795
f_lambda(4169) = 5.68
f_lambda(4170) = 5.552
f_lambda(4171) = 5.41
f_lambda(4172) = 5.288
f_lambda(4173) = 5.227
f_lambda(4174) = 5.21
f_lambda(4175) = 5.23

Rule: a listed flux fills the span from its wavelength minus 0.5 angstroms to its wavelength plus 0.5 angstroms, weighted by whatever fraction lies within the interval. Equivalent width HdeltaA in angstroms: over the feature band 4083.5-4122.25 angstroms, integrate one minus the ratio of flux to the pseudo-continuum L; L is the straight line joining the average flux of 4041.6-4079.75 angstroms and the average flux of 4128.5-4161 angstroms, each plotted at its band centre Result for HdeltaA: 0.6 angstroms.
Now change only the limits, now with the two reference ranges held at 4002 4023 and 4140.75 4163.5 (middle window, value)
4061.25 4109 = 1.3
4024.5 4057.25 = -1.4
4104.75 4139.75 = 0.6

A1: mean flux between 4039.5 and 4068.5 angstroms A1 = 5.94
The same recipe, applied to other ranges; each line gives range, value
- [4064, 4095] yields 5.96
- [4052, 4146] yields 5.78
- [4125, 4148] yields 5.82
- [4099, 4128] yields 5.53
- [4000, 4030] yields 6.11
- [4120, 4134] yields 5.7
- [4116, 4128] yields 5.78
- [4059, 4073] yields 5.76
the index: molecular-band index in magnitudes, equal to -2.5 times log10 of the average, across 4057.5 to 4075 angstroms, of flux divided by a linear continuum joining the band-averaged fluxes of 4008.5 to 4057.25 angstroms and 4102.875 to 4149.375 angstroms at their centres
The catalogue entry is 0.05 mag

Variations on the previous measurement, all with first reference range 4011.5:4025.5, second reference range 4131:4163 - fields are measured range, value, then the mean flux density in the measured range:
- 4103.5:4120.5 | 0.066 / 5.61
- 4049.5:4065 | 0.058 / 5.87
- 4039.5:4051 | 0.035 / 6.04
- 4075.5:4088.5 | 0.008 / 6.04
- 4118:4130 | 0.030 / 5.75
